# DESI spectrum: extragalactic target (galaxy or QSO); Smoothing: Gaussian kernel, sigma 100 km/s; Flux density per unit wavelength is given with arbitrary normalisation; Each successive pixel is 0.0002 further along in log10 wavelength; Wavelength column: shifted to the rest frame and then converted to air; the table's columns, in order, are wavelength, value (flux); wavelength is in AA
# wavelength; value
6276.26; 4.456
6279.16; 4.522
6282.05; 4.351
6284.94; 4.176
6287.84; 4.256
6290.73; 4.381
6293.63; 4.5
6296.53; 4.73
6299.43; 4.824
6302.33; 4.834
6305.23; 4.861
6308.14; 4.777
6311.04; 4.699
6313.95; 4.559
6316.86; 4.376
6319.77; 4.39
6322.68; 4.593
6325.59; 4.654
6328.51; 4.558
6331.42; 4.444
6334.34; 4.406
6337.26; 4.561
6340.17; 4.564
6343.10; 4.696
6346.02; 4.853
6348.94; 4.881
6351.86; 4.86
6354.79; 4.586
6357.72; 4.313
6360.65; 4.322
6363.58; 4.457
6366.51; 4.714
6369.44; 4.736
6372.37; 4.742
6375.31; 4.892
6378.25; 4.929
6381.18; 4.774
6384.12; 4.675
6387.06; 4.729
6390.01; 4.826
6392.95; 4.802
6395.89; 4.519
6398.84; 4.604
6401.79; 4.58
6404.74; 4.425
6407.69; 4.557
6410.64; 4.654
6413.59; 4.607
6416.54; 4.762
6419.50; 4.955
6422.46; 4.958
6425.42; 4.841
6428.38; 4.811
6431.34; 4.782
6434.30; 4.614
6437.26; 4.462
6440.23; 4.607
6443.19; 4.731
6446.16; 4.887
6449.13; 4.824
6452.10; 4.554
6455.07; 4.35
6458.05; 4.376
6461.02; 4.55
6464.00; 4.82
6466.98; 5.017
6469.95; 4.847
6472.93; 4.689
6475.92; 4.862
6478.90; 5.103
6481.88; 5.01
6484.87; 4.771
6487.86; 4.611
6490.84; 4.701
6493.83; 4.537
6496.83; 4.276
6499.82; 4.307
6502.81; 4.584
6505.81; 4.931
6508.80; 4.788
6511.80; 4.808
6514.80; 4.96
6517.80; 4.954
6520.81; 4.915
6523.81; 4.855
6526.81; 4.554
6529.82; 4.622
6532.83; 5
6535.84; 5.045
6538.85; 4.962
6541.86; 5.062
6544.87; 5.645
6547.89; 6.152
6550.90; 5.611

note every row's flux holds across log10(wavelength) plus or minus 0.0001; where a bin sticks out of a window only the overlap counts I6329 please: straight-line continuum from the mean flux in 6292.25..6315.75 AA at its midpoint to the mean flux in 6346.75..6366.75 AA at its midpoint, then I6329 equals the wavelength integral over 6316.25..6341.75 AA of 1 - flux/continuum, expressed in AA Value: 0.8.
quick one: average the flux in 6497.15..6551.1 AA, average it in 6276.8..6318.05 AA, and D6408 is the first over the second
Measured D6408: 1.1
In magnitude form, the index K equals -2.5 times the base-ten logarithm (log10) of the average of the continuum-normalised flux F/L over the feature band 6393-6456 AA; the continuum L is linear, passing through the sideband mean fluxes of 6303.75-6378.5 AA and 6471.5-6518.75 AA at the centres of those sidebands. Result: 0.003 mag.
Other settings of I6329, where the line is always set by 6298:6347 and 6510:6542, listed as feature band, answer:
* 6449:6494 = 0.7 AA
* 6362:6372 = 0.1 AA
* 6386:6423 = 0.3 AA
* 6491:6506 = 1.0 AA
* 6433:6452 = 0.4 AA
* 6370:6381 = -0.3 AA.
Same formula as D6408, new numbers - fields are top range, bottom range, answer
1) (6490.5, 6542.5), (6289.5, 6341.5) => 1.04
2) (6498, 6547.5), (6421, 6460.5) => 1.05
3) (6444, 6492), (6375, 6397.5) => 1.00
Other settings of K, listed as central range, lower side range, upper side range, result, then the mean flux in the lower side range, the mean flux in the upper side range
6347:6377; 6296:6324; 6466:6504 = 0.005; 4.66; 4.71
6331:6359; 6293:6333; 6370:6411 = 0.008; 4.63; 4.7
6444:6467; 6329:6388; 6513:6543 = 0.032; 4.66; 4.89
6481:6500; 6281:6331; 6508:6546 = 0.060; 4.56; 4.93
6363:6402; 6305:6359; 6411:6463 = -0.018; 4.61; 4.69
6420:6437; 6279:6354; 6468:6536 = -0.020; 4.59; 4.77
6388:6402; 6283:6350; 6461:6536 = -0.002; 4.59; 4.77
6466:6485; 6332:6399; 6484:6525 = -0.046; 4.67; 4.71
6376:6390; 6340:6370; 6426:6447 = -0.030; 4.63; 4.7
